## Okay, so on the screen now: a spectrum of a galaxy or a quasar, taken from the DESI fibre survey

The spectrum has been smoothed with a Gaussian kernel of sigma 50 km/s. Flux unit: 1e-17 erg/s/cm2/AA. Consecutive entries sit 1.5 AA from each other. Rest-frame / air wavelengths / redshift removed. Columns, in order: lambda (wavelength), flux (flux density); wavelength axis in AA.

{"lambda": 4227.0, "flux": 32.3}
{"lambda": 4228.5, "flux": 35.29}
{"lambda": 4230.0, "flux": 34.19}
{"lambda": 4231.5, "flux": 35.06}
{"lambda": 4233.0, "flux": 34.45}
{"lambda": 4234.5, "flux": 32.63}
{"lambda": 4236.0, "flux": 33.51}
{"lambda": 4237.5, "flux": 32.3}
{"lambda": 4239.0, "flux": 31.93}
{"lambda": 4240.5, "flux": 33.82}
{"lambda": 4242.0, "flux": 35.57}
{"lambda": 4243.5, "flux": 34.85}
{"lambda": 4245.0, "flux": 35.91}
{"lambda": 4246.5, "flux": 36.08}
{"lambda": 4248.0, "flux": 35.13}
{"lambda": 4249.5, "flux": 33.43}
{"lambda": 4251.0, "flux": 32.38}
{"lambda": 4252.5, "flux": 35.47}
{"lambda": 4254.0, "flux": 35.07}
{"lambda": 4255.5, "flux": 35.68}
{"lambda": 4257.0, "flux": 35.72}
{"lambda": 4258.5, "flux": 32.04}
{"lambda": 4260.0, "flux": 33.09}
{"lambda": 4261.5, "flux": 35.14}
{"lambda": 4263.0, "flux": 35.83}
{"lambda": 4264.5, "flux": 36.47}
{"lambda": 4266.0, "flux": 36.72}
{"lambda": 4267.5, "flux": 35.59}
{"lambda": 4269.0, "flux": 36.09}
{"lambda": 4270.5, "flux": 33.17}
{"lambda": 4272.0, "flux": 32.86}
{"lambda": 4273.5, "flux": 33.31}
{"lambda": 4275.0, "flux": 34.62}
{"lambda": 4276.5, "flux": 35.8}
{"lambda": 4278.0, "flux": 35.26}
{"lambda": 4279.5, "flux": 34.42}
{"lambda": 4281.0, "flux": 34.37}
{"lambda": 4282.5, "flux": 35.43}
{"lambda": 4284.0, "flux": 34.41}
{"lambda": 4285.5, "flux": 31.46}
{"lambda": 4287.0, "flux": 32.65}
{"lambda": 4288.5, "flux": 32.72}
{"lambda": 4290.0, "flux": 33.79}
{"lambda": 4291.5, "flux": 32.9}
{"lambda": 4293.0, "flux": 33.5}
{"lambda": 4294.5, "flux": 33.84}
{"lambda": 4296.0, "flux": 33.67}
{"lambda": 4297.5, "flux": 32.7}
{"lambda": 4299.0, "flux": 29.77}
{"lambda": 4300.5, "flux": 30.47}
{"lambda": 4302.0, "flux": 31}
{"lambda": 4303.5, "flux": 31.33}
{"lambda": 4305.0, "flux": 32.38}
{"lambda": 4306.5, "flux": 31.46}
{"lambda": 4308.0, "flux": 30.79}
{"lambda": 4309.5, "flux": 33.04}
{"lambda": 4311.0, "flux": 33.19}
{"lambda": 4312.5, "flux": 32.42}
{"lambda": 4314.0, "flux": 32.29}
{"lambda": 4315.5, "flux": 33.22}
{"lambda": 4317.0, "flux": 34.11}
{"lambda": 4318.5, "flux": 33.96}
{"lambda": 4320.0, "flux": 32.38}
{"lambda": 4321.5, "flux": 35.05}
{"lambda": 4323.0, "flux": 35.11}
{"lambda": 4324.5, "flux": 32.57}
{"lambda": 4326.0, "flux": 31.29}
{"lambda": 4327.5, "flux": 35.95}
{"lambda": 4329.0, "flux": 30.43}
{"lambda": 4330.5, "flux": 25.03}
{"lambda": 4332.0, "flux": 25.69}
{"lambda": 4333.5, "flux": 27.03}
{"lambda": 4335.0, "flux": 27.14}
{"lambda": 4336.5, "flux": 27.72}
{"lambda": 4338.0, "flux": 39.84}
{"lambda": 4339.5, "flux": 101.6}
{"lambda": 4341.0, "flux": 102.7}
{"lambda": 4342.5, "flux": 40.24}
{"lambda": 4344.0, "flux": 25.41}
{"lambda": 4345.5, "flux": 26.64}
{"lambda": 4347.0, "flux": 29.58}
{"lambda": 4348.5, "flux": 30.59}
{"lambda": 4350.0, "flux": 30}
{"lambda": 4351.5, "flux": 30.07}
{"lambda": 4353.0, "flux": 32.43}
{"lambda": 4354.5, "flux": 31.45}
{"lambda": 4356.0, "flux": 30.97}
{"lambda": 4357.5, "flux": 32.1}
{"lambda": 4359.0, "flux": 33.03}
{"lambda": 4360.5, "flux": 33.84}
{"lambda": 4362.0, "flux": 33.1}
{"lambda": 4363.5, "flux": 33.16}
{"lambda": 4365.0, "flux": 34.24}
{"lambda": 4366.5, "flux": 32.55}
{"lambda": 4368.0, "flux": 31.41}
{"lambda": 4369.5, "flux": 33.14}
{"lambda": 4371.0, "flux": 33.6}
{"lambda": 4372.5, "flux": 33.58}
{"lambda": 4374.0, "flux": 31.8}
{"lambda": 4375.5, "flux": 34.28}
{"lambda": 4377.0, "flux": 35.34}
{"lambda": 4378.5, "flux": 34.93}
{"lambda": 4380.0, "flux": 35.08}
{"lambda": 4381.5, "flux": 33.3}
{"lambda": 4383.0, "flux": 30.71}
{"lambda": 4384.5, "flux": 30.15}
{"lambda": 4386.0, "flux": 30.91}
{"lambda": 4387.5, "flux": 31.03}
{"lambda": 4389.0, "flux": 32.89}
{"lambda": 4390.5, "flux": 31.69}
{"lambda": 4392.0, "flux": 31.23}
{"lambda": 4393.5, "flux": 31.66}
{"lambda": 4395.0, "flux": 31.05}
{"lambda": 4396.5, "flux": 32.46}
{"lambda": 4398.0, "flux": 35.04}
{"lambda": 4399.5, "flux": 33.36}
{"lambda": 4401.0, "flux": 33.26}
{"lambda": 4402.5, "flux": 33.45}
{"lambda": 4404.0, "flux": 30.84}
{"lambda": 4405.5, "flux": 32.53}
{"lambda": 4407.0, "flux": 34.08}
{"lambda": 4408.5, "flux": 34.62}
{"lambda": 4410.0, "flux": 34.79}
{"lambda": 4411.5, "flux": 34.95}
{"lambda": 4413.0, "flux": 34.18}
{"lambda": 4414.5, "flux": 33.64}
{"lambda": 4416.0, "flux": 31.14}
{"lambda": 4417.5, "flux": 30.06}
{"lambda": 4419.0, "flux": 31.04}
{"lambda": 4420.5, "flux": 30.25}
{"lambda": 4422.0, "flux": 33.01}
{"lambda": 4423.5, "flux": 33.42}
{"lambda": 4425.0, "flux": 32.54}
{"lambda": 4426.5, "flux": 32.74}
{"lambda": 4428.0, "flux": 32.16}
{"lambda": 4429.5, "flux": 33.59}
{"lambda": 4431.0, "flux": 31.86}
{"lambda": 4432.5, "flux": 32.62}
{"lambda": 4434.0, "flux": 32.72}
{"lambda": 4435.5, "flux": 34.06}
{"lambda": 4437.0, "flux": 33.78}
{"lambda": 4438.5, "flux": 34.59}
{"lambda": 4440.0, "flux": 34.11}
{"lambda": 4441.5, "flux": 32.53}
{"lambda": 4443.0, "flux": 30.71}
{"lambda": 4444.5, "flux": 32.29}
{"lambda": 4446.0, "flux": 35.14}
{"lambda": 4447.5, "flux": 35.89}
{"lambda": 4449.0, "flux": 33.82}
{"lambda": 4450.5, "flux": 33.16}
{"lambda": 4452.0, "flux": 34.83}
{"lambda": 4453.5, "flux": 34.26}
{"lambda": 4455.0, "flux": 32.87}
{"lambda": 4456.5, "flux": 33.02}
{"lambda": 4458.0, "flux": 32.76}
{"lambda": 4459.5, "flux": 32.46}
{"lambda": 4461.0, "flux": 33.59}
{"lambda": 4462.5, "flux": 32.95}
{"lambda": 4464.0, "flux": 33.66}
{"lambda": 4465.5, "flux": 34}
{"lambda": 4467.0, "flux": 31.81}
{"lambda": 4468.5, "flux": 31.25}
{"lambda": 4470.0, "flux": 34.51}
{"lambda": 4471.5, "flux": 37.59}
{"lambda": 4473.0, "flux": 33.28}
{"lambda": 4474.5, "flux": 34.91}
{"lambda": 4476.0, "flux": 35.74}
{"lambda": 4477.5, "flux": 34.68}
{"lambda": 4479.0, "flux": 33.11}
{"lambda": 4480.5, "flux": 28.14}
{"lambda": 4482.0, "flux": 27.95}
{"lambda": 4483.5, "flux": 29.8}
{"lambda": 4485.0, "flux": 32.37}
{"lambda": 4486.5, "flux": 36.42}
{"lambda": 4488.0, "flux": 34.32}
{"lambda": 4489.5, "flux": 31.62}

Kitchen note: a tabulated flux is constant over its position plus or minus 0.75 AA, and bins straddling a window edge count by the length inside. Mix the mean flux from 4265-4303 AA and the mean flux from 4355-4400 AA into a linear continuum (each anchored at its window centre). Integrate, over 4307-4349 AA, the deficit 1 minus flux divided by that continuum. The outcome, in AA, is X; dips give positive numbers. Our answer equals -4.3 AA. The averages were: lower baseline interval 33.6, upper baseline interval 32.7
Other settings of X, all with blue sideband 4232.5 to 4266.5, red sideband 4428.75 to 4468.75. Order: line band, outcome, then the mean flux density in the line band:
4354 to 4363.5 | 0.4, 32.5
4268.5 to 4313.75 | 1.5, 33.1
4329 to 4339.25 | 0.5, 32.4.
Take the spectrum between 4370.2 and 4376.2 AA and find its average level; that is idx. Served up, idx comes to 33.3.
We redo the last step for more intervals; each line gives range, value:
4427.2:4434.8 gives 32.6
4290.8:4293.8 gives 33.2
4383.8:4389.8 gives 31.3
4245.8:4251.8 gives 34.2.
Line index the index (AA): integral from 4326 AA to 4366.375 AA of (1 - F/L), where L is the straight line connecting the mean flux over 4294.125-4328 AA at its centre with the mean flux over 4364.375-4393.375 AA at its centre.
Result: -4.57 AA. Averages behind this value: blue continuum 32.7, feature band 36.4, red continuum 32.7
